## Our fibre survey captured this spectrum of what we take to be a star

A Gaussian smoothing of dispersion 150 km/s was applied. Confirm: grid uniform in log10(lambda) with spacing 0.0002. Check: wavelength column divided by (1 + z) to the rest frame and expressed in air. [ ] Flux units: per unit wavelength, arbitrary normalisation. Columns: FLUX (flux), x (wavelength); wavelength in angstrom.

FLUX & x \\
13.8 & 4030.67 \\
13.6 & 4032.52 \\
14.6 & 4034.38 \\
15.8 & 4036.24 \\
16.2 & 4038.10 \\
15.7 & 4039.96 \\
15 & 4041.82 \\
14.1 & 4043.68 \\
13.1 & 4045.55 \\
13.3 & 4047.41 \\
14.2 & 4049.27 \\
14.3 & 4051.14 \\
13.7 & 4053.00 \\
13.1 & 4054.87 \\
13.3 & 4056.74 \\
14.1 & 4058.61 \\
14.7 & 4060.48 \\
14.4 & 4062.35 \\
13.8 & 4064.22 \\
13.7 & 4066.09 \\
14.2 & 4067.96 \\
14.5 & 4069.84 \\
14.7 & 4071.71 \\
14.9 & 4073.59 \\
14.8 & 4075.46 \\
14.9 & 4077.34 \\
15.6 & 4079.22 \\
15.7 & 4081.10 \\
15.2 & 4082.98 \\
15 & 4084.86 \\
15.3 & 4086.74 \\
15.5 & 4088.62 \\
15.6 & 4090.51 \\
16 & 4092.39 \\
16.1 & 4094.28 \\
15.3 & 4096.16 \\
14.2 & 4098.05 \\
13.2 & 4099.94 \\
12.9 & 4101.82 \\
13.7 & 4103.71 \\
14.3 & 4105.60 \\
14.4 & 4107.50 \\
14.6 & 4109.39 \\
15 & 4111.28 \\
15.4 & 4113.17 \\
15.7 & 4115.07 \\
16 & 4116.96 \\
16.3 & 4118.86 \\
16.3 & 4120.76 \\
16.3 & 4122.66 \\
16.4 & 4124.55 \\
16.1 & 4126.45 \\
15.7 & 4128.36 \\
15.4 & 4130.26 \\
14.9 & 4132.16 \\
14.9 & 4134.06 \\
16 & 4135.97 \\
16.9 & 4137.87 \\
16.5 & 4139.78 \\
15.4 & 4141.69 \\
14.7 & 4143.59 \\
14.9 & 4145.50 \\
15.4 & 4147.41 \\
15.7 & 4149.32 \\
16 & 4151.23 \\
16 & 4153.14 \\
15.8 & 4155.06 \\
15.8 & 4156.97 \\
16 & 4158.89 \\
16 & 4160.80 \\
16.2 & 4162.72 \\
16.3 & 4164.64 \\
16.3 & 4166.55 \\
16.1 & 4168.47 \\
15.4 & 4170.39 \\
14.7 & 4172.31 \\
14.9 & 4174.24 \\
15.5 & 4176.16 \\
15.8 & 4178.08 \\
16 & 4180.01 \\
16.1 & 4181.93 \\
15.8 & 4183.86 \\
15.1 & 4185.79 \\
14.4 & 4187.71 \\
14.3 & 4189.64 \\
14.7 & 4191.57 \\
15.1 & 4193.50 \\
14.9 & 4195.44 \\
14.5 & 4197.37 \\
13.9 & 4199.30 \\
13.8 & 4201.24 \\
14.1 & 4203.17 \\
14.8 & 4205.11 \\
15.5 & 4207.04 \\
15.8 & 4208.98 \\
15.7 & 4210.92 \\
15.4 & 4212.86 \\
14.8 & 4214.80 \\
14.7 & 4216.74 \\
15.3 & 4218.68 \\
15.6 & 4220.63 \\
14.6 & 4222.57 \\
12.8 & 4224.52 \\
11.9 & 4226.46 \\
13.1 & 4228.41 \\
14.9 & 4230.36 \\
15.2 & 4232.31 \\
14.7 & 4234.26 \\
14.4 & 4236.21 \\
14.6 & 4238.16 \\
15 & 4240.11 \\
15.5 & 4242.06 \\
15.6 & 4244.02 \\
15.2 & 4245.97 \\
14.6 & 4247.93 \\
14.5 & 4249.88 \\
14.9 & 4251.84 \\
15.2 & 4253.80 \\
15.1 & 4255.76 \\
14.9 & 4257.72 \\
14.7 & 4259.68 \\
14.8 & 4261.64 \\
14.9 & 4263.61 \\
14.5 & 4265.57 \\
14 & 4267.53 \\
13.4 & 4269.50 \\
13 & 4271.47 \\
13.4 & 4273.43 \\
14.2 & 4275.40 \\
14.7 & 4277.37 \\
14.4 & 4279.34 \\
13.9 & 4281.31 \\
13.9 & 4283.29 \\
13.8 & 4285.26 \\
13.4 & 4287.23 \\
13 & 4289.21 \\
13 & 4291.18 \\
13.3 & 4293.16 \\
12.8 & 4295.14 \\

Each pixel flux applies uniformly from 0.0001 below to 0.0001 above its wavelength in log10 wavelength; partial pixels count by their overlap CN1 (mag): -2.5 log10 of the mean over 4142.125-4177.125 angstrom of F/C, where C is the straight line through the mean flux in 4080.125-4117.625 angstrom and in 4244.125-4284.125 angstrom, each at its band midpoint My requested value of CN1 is -0.06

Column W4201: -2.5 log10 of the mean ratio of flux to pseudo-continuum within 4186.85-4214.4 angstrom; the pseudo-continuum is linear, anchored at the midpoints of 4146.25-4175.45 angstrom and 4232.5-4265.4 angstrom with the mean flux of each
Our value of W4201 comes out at 0.04 mag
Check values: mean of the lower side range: 15.8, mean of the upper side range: 14.9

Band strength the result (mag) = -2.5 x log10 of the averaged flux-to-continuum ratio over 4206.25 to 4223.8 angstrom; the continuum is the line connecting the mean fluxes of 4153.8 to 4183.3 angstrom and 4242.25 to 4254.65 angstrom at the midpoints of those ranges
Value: 0.01 mag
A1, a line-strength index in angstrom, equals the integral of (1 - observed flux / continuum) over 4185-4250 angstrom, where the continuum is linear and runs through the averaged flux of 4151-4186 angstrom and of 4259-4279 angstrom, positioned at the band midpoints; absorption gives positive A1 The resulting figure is 1.3 angstrom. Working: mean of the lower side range 15.8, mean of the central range 14.7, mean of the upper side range 14.2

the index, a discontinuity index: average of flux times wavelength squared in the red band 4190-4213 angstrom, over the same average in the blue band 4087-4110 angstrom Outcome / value 1.06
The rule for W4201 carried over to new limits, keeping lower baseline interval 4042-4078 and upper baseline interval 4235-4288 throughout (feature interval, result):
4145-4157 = -0.102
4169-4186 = -0.086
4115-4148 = -0.111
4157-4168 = -0.131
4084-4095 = -0.103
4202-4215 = -0.058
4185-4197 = -0.029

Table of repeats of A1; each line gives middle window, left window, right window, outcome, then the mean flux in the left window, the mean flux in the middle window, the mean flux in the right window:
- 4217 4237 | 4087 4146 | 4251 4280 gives 0.5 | 15.3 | 14.3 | 14.4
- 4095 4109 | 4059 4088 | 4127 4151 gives 1.0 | 14.8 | 14.1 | 15.6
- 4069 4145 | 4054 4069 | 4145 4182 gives -2.7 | 13.9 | 15.3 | 15.7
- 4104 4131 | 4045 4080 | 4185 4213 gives -2.1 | 14.2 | 15.5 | 14.8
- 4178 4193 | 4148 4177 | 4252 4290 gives 0.2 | 15.8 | 15.2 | 14.2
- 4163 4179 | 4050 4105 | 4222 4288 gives -1.3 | 14.6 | 15.7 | 14.3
